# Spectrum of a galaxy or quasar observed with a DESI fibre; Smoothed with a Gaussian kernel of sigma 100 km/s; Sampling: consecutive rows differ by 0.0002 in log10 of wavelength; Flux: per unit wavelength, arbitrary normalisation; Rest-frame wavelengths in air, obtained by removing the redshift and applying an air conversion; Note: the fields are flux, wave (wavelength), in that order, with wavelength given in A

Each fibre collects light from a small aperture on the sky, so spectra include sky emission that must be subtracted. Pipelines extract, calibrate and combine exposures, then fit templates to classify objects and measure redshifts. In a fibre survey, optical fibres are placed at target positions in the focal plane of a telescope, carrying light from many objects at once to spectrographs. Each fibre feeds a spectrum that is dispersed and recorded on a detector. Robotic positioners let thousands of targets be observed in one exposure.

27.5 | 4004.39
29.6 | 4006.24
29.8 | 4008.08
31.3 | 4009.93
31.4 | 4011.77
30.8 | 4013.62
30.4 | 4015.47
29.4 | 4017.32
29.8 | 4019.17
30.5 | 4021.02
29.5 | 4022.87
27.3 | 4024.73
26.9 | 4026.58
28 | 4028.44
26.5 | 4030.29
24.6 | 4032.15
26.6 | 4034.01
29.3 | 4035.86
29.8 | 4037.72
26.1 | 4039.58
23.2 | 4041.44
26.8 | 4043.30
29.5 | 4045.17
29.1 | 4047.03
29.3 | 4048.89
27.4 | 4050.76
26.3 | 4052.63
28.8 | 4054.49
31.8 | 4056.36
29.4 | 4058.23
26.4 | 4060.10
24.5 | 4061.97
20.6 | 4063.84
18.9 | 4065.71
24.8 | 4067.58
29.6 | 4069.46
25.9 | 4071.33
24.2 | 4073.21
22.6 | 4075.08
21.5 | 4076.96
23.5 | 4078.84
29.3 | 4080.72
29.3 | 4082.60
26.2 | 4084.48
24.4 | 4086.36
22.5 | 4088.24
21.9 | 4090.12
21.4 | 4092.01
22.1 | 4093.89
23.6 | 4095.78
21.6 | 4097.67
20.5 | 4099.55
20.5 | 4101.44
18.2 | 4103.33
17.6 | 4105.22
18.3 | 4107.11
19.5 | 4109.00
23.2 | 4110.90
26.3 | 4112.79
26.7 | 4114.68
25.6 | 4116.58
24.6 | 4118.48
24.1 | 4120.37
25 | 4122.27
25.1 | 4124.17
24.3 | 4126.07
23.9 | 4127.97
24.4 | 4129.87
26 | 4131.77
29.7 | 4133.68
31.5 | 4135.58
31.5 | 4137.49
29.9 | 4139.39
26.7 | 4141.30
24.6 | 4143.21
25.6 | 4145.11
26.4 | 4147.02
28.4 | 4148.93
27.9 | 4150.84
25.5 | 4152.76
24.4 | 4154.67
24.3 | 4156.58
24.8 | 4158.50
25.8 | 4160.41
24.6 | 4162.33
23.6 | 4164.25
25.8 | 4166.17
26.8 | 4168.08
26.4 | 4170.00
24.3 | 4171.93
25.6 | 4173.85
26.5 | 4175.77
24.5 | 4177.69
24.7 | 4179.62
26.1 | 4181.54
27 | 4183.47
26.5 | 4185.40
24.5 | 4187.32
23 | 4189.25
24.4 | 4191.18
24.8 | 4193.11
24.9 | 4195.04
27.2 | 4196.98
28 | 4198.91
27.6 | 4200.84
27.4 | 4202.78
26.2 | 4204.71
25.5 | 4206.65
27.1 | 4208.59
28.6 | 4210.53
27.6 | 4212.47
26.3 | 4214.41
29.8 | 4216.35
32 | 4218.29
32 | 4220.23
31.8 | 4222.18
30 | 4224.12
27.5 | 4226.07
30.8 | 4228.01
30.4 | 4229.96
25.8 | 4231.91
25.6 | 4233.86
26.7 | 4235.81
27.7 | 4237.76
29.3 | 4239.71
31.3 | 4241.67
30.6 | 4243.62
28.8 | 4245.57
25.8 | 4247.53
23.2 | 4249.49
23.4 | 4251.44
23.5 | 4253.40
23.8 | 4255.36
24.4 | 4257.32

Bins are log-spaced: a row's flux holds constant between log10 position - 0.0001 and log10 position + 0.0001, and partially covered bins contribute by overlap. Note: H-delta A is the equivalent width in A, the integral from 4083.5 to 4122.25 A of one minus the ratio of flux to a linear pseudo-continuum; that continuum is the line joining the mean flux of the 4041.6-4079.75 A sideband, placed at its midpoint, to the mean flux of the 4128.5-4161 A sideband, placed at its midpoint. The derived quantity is 5.75 A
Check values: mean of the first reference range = 26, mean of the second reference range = 26.9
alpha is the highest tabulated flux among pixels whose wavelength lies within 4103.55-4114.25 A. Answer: 26.3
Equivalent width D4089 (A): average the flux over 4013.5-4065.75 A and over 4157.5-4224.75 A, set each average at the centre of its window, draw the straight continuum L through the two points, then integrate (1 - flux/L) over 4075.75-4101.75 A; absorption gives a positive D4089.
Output 3.6 A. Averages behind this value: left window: 27.6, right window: 26.6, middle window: 23.5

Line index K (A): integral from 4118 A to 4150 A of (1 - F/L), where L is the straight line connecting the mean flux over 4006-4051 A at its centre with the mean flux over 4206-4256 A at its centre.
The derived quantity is 1.8 A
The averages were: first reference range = 28.5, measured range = 26.6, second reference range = 27.9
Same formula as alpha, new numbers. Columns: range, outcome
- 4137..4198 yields 31.5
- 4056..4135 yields 31.8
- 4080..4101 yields 29.3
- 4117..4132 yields 26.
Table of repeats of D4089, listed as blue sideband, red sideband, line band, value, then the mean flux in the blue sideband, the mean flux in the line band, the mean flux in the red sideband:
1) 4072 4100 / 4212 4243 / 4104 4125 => 1.37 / 23.7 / 23.2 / 29.1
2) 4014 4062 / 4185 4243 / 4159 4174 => 1.34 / 28.1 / 25.3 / 27.7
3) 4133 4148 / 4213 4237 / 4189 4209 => 1.87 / 28.2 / 26.1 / 29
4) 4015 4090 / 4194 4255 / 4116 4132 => 1.43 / 26.7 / 24.7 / 27.8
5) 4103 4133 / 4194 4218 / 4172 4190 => 0.59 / 23.5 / 25.4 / 27.3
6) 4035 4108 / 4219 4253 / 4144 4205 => 2.72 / 24.8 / 25.7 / 28.2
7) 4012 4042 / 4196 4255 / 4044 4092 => 3.92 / 28.2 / 25.8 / 27.9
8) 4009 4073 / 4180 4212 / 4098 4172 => 5.00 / 27.6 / 24.9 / 26.2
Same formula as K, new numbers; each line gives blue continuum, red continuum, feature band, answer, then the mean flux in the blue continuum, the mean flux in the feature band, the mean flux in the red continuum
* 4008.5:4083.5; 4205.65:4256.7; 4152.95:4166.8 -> 1.43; 27.3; 24.8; 27.9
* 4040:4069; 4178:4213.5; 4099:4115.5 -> 3.24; 26.5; 21.2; 26.1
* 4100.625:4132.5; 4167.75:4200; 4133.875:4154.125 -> -3.09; 23.1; 27.8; 25.6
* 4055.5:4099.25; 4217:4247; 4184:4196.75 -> 1.42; 24.5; 24.9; 29.3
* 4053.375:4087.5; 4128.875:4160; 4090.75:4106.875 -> 3.41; 25.6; 20.6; 27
